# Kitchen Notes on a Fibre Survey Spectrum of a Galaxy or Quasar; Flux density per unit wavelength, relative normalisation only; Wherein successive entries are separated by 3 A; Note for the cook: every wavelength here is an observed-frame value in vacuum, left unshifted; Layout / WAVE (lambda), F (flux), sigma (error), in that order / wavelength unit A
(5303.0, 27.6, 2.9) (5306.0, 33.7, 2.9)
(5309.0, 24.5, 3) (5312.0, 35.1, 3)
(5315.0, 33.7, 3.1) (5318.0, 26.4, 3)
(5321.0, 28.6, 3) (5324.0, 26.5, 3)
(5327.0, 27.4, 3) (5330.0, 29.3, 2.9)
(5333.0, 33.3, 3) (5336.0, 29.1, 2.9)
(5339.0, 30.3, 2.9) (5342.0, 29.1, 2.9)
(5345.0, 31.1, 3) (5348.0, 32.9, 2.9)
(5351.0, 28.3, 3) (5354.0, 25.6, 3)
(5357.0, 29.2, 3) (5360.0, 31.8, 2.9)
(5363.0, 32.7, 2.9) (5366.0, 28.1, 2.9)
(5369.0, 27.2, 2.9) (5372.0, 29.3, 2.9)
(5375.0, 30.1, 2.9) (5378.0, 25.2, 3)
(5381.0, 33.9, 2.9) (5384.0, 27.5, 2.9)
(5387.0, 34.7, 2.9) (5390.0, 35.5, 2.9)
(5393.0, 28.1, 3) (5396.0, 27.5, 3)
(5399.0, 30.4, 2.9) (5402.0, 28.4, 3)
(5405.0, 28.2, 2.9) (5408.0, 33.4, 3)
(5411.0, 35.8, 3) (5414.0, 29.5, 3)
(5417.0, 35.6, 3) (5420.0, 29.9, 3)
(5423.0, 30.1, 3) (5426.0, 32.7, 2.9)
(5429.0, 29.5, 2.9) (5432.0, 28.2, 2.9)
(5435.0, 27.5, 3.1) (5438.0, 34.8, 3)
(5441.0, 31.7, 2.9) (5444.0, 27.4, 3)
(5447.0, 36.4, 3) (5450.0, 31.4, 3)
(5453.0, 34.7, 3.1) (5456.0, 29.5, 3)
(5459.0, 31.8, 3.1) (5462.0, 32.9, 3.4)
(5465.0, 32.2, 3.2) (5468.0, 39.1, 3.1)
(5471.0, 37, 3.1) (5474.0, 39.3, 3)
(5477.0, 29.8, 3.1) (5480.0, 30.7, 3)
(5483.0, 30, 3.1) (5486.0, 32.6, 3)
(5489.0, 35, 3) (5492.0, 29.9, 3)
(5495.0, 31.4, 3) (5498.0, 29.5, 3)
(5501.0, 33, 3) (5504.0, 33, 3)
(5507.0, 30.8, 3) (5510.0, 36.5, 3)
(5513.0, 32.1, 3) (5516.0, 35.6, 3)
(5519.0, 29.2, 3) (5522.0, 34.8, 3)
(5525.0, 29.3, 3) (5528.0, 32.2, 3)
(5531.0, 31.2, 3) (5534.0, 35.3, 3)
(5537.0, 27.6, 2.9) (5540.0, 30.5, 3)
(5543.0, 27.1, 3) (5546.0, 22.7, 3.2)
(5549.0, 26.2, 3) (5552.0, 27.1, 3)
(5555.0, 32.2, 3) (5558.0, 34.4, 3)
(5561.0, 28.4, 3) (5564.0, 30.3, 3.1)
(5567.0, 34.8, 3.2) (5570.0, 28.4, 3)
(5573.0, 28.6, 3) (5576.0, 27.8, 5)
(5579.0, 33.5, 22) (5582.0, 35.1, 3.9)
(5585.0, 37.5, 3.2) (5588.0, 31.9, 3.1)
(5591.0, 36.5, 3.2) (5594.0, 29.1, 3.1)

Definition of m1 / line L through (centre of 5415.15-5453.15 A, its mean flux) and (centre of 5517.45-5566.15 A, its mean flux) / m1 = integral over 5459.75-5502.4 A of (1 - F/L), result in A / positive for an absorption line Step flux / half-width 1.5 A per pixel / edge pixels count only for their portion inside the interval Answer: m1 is -3.08 A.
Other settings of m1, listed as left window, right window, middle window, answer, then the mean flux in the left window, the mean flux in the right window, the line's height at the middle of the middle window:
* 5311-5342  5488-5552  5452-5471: -1.9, 29.8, 31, 30.6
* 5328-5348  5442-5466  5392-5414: 0.8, 30.5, 32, 31.3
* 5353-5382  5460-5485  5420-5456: 1.3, 29.3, 33.8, 32.3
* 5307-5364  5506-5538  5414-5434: 0.1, 29.7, 32.3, 31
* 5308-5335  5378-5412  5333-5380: 1.0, 29.5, 30.9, 30.2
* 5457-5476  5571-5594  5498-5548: 4.0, 35.1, 32.6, 33.9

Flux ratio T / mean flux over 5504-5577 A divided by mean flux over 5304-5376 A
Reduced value 1.03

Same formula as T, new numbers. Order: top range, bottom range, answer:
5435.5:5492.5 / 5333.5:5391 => 1.09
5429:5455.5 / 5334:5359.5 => 1.06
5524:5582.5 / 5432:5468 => 0.94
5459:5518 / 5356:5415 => 1.09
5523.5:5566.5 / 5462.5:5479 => 0.85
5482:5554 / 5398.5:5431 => 0.99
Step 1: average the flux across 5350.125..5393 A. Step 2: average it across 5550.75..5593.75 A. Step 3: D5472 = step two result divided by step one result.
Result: 1.1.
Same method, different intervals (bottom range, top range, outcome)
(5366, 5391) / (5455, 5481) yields 1.12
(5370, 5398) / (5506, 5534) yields 1.08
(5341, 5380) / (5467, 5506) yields 1.12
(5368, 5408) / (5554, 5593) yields 1.08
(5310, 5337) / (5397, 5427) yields 1.05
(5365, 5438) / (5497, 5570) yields 1.02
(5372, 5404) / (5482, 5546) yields 1.05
